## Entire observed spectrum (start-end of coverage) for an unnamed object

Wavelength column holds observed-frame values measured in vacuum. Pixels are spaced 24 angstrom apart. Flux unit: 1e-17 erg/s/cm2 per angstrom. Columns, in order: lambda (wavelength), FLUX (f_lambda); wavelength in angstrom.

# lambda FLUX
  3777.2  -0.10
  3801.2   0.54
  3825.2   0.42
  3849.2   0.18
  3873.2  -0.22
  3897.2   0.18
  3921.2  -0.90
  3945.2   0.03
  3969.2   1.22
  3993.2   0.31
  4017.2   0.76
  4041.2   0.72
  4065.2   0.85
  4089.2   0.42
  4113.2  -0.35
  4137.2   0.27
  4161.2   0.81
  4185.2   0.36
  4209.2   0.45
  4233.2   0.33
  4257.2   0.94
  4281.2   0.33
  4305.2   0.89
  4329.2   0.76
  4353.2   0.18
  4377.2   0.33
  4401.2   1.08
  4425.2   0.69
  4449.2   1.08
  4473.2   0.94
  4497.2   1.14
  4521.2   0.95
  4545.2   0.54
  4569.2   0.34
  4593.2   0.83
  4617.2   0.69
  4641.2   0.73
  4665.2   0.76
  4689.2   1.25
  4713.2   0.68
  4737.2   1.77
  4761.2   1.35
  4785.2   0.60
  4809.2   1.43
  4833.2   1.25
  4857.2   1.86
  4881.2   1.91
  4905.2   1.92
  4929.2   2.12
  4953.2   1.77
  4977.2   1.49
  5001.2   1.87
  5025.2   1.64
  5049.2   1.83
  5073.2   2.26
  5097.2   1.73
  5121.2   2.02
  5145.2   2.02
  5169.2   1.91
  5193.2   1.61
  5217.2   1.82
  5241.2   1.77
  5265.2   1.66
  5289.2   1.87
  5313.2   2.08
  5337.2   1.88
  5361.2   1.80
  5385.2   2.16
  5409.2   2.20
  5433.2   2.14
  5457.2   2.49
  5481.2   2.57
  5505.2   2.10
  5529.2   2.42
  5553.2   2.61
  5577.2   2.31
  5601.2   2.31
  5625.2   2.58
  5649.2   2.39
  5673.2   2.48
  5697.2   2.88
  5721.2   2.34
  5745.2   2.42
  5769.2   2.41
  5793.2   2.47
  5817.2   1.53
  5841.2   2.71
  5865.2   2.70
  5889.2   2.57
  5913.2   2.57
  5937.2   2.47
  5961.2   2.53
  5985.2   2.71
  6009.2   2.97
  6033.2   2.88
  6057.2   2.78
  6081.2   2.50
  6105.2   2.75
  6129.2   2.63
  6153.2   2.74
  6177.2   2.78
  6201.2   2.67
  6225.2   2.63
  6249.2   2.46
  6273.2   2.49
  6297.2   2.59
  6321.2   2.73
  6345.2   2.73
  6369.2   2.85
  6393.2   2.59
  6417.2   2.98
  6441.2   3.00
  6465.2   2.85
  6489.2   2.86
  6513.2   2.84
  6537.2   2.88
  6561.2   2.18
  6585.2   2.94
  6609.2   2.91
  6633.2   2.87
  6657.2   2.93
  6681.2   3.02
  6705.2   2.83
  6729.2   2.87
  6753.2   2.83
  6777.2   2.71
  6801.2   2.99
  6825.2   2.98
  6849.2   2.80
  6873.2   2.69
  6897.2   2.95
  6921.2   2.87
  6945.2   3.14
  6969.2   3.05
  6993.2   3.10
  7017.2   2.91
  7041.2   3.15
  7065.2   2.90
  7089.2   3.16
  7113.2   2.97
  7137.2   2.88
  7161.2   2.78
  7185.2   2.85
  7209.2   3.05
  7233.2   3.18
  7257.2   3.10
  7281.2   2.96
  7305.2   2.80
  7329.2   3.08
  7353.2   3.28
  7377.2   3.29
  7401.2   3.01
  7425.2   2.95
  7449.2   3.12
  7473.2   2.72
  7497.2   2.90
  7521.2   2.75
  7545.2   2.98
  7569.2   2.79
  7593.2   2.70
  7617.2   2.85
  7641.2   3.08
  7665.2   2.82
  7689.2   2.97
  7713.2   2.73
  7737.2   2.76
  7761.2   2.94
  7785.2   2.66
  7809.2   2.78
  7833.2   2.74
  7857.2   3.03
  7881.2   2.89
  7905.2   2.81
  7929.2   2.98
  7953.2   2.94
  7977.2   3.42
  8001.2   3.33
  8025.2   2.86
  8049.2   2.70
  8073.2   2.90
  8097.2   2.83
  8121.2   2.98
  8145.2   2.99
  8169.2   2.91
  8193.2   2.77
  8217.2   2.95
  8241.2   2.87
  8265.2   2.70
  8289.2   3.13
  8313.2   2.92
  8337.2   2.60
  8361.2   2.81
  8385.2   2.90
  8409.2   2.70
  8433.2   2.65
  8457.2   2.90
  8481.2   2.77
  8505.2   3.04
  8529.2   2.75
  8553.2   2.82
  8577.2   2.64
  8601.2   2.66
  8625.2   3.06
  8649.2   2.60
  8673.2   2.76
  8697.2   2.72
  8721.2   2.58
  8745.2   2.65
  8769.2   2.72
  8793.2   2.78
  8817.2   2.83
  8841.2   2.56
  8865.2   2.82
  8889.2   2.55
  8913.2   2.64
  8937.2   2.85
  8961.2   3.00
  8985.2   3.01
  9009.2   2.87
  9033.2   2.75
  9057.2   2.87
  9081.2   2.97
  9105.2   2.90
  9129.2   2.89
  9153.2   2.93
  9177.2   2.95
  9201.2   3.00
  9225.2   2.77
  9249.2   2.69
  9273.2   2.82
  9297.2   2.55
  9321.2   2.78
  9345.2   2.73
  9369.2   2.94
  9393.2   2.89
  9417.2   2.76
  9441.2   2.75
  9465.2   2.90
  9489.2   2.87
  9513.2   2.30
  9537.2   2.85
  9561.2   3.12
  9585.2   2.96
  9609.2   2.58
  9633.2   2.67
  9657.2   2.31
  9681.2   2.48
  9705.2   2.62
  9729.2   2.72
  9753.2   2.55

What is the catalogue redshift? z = 0.214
